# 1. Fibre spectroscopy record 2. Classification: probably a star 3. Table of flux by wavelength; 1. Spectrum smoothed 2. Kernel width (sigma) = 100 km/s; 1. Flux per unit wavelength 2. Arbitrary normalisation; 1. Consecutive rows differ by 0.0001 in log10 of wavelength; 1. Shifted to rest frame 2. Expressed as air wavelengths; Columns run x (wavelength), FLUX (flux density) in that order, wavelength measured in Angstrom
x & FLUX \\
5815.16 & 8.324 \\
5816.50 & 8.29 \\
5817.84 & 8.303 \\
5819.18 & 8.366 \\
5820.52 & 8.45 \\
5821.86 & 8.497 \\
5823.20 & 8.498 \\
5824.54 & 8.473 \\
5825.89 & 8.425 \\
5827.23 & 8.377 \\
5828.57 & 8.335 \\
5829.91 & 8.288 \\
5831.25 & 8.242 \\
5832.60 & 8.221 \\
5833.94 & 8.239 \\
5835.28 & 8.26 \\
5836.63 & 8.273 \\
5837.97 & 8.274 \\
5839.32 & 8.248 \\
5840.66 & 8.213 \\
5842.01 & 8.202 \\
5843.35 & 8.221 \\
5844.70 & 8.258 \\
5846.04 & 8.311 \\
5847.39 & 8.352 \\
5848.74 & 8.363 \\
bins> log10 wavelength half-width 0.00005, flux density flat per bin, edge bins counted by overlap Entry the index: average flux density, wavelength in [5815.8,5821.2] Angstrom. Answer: 8.35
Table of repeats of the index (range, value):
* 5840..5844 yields 8.21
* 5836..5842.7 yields 8.25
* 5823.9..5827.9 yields 8.41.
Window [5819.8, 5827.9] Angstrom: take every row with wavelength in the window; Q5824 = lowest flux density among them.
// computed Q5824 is 8.377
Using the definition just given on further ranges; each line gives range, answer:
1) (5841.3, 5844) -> 8.202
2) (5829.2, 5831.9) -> 8.242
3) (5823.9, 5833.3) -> 8.221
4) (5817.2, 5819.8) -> 8.303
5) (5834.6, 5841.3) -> 8.213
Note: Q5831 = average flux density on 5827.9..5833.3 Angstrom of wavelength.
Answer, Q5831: 8.27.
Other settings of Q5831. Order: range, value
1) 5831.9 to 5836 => 8.23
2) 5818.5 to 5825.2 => 8.46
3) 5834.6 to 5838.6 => 8.27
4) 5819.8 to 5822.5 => 8.47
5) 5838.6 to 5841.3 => 8.23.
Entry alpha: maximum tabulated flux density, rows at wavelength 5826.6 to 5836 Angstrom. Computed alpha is 8.377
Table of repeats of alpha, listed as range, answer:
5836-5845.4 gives 8.274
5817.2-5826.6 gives 8.498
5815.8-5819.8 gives 8.366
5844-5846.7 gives 8.311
